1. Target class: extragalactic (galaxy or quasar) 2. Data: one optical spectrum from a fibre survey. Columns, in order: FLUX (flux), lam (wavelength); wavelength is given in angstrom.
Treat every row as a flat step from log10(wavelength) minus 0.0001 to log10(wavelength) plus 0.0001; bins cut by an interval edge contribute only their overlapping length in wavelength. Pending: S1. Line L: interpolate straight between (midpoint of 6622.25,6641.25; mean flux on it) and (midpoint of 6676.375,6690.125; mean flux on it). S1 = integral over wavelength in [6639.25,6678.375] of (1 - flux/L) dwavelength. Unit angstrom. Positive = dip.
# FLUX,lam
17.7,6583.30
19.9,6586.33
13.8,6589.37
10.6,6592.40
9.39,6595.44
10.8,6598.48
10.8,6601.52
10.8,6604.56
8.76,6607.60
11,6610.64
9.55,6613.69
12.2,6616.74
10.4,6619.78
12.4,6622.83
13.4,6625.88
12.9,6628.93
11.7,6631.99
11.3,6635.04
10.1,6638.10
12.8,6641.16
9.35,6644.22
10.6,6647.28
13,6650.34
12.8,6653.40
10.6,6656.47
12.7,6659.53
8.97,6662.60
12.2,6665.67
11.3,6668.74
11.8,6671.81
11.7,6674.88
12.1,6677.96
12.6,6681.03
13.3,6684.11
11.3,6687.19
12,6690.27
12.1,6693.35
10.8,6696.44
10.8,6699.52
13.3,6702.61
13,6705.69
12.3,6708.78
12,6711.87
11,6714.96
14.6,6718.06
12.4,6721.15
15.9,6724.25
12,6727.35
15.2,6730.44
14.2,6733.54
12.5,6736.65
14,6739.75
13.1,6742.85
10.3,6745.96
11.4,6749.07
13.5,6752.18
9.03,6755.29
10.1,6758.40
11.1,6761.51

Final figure 2.1 angstrom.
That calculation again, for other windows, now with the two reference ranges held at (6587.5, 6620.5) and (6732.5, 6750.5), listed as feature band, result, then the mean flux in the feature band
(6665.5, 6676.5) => 0.0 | 11.7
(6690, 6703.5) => 0.3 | 11.7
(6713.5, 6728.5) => -1.1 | 13.2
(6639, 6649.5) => 0.3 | 11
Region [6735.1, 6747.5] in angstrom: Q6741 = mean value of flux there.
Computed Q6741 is 12.5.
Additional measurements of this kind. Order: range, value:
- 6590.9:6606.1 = 10.5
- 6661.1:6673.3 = 11.1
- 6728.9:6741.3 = 14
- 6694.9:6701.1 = 10.8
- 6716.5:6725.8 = 14.3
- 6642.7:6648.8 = 9.98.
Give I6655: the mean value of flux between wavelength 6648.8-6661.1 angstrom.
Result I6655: 12.3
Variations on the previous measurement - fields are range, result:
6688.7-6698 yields 11.6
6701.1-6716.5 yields 12.3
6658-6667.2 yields 11.3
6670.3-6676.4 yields 11.8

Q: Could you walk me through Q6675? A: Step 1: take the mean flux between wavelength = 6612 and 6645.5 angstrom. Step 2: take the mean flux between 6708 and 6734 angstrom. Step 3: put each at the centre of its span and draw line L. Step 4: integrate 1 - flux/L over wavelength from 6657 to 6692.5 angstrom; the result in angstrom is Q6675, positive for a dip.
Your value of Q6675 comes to 1.7 angstrom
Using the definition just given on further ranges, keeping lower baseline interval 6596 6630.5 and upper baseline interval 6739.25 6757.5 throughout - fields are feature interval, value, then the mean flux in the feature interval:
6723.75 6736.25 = -2.6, 14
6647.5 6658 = -0.6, 11.9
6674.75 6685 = -0.9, 12.5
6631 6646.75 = 0.3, 11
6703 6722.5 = -1.8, 12.6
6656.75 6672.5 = 0.1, 11.3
